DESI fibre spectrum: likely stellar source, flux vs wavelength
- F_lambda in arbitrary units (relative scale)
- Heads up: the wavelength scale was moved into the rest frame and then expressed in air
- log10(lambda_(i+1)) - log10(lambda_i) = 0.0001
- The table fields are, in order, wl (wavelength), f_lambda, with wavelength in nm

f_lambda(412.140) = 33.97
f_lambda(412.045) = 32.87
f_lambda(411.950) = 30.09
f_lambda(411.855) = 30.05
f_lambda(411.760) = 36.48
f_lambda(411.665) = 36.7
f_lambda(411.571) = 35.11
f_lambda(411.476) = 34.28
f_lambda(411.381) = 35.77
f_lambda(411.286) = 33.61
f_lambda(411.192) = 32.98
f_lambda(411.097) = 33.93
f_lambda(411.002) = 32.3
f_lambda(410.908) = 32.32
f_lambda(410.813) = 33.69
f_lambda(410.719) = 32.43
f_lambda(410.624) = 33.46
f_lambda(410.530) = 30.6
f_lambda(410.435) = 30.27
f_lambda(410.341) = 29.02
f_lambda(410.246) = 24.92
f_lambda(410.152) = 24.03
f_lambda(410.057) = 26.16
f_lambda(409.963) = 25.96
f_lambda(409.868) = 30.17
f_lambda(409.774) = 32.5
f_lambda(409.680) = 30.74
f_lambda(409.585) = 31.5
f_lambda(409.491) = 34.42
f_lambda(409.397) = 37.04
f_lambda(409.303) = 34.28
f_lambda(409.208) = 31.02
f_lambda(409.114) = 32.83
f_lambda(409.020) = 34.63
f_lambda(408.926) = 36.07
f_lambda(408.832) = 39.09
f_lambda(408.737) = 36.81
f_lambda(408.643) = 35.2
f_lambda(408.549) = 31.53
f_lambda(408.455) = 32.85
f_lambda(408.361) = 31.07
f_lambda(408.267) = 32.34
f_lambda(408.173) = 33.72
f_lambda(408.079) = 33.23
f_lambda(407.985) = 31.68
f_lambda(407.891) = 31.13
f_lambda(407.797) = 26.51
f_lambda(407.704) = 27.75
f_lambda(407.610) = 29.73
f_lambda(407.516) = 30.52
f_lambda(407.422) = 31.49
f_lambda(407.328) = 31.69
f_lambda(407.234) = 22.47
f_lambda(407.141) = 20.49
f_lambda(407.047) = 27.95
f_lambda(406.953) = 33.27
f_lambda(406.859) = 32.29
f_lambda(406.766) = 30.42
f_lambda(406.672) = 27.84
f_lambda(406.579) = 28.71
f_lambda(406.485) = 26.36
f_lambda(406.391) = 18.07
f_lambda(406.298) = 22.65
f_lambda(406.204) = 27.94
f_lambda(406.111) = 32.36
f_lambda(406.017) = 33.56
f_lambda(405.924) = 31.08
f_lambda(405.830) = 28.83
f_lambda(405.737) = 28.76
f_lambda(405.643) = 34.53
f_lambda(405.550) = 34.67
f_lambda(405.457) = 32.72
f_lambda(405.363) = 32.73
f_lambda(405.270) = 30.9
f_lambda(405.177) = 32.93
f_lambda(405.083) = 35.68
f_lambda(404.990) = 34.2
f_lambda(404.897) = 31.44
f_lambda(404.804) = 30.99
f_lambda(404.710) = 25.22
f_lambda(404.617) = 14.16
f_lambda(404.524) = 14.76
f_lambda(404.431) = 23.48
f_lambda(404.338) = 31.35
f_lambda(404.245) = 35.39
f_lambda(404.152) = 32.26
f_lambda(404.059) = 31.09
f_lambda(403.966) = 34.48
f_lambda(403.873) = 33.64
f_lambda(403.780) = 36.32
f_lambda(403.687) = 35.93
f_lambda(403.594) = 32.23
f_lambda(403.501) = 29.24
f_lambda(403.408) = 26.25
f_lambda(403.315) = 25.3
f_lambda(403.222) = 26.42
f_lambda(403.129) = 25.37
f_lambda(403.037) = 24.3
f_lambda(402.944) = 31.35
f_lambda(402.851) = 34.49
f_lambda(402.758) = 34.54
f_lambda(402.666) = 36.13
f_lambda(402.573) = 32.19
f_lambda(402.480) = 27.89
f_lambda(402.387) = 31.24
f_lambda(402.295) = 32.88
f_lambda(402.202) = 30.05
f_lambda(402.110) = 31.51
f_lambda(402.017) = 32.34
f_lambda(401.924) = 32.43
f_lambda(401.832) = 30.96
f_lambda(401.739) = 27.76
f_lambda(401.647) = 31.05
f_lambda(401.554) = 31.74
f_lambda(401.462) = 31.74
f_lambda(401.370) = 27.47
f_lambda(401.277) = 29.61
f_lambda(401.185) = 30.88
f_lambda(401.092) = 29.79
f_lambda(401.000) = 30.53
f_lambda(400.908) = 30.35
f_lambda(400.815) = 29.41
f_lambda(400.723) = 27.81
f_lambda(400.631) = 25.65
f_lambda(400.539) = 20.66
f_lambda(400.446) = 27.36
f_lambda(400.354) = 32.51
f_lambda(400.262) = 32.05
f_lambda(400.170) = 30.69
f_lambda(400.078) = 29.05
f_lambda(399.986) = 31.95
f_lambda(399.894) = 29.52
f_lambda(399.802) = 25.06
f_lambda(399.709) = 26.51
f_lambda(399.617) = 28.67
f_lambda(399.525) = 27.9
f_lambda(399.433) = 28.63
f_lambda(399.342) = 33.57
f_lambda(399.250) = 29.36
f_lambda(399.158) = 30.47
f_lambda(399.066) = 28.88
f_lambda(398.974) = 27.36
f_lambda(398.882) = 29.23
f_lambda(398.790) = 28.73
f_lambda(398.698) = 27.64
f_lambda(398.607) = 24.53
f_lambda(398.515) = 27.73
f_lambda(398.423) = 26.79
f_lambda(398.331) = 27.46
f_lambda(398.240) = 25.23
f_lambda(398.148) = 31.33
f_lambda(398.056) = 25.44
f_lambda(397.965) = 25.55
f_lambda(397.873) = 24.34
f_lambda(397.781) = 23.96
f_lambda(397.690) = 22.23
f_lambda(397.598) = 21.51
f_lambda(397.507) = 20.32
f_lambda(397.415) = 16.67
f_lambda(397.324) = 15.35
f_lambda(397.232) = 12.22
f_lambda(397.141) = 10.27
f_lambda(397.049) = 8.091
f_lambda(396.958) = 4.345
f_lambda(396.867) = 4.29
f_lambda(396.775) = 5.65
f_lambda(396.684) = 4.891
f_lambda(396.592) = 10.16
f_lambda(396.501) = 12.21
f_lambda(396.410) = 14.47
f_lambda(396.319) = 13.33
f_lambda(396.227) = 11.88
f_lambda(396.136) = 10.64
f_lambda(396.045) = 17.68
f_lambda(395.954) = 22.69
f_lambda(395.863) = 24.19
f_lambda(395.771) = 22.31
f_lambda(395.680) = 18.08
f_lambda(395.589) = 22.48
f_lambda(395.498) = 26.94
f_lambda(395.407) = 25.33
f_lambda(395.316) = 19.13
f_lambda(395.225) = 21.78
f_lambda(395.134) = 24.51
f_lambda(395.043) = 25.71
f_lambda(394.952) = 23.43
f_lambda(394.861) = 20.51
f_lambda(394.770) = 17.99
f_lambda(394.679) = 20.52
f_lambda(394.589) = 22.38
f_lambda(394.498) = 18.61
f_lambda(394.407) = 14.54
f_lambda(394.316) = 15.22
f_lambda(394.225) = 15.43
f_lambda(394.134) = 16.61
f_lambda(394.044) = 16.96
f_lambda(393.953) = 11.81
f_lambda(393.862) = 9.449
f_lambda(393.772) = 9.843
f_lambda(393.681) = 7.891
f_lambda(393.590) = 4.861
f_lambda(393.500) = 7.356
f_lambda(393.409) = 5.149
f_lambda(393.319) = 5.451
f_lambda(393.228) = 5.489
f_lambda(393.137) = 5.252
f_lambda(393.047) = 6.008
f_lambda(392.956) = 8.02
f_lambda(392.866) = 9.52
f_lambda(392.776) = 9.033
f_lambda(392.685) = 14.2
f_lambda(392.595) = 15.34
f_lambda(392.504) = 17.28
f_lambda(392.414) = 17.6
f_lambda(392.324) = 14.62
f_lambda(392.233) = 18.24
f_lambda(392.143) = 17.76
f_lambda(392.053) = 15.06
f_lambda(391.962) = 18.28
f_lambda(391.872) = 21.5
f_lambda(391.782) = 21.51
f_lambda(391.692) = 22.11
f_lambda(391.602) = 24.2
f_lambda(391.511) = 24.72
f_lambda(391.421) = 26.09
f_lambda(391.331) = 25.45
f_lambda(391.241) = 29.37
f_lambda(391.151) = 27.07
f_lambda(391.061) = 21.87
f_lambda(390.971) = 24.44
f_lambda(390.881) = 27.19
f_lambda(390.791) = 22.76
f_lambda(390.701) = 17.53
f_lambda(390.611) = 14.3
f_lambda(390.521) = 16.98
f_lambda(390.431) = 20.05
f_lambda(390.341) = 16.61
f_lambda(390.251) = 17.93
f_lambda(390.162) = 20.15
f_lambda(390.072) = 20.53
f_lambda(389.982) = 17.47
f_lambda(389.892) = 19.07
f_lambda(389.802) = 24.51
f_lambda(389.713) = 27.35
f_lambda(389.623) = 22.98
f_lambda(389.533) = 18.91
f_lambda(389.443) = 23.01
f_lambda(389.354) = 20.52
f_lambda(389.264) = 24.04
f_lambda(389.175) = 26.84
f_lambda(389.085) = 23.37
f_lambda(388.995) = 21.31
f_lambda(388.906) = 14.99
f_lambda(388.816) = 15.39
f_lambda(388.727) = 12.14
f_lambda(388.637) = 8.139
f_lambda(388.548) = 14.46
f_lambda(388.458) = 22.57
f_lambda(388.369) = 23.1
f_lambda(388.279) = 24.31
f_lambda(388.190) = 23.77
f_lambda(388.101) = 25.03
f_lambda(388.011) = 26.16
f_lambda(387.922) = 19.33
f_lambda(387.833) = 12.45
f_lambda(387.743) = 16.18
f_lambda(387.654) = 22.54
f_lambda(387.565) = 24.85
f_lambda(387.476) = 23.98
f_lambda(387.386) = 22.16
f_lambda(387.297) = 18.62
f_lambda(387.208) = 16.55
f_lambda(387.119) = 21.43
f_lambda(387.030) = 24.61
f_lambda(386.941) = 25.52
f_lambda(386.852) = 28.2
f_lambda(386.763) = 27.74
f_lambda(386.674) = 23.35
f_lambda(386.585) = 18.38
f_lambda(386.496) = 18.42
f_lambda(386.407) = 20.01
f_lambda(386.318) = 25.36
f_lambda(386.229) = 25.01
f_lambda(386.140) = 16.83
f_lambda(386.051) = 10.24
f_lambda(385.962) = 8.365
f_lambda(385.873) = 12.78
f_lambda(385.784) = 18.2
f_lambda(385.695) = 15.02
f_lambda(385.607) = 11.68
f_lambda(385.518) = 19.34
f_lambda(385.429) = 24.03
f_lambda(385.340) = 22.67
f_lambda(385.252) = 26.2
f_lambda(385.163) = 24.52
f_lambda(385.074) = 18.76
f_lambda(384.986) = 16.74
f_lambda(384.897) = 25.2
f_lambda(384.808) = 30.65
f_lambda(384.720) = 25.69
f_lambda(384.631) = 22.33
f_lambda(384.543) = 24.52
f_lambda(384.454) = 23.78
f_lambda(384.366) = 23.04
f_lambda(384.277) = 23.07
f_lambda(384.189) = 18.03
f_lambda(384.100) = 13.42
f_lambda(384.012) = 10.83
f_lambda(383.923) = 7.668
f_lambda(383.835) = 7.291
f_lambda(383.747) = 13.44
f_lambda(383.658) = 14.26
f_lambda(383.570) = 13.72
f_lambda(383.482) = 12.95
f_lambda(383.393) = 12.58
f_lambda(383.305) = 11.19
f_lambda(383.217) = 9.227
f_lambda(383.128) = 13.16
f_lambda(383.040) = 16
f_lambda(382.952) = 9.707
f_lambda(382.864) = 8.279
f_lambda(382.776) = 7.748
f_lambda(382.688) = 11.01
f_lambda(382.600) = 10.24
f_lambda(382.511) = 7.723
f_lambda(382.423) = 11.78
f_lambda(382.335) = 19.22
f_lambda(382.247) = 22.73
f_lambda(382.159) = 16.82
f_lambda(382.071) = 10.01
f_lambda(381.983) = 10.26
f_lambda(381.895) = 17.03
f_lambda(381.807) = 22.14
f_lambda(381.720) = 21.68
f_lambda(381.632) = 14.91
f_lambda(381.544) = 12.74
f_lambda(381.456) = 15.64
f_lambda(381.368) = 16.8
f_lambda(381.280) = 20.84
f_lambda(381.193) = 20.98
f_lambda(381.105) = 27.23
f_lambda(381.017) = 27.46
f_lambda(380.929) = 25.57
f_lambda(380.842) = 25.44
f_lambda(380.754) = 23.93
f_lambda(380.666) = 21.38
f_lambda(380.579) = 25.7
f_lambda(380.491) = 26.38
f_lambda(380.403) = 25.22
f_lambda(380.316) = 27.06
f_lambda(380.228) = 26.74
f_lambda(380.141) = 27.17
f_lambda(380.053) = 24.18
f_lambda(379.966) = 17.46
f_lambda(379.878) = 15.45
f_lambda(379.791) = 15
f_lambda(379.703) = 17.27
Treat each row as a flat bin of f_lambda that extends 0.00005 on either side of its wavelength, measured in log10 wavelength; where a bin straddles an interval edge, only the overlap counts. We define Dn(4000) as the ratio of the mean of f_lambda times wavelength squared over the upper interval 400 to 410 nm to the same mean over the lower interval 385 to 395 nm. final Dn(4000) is 1.77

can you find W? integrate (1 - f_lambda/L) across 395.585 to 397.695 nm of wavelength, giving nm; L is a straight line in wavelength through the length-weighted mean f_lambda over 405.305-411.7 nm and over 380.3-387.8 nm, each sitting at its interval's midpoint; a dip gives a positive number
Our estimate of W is 0.92 nm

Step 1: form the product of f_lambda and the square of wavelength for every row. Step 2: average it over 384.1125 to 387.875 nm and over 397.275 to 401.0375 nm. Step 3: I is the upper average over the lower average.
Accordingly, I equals 1.39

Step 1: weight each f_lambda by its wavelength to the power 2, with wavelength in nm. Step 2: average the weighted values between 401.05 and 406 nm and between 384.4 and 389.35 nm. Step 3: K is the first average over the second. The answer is 1.60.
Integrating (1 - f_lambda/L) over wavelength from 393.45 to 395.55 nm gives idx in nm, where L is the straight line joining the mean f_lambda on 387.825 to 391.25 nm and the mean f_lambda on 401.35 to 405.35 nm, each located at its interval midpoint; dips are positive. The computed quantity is 0.61 nm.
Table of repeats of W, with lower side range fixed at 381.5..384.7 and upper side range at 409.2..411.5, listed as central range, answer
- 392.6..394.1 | 0.87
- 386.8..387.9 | -0.27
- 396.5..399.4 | 0.36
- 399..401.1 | -0.32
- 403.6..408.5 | -0.20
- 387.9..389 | -0.08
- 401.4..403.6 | -0.31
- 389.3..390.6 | -0.10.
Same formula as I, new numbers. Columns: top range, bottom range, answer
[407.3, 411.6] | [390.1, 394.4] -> 2.16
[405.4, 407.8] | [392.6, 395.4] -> 2.21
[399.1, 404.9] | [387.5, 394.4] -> 1.76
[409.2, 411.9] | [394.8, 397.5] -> 2.12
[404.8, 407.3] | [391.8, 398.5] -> 1.94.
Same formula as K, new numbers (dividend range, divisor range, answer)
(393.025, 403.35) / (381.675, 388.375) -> 1.33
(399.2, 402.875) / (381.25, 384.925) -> 2.11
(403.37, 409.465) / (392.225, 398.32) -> 2.06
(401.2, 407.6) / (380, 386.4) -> 1.83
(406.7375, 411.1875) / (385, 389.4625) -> 1.72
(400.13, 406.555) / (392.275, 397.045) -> 2.17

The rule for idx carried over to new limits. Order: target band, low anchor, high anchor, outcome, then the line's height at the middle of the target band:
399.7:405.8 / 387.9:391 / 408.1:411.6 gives -0.40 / 28.2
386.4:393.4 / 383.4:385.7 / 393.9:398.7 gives -0.27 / 18.7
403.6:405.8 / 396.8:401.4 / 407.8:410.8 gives -0.15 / 28.9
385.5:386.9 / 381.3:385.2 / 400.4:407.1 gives -0.06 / 17.9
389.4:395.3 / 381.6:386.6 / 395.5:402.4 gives 0.89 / 20.9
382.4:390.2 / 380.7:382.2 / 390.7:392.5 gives 0.75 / 20.6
